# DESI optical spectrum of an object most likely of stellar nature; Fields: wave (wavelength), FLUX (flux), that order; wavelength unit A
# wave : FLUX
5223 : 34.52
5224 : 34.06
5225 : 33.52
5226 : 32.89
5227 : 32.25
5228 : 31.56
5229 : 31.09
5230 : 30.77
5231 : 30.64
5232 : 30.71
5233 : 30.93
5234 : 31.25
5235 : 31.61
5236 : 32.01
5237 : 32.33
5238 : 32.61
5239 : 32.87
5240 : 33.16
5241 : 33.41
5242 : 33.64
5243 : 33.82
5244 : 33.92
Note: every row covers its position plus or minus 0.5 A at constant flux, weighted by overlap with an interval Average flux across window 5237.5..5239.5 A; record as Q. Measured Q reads 32.7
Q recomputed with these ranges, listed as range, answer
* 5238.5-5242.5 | 33.3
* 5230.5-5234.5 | 30.9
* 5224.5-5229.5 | 32.3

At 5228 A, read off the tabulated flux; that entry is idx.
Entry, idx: 31.56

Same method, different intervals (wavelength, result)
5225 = 33.52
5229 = 31.09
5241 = 33.41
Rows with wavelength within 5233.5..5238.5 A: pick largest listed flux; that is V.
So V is 32.61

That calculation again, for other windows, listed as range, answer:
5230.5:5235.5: 31.61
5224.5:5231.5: 33.52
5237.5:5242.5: 33.64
